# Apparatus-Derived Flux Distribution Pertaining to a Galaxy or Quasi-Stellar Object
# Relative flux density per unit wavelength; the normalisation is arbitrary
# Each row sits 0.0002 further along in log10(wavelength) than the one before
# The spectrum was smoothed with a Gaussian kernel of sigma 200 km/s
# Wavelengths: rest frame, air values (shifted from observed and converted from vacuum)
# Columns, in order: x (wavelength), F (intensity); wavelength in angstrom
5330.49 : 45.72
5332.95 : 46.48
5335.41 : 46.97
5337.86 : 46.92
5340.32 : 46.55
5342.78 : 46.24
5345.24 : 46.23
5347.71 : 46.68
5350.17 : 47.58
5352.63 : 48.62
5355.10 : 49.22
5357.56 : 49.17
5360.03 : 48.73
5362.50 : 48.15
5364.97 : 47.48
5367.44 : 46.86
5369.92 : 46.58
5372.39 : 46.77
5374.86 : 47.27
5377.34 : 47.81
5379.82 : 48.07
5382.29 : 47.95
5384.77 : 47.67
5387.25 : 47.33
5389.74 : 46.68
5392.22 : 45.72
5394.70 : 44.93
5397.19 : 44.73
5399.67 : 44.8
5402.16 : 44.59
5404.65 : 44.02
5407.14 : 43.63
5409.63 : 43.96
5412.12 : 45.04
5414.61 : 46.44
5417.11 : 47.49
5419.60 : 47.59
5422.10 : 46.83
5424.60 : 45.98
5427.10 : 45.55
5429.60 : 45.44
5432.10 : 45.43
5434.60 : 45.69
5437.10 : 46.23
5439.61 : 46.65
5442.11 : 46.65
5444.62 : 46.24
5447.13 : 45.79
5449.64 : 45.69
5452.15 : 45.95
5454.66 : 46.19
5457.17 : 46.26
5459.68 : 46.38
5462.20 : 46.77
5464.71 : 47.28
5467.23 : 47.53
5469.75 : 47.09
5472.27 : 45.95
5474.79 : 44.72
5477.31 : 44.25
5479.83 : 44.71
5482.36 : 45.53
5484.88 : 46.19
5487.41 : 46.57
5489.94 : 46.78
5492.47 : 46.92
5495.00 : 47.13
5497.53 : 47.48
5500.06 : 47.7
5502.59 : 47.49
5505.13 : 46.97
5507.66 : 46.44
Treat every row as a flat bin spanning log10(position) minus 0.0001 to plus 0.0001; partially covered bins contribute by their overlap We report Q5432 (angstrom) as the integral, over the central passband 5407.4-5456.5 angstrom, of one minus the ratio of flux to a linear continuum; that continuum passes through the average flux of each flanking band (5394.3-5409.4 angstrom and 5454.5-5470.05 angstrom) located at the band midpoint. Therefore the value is -0.4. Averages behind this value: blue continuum 44.4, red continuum 46.8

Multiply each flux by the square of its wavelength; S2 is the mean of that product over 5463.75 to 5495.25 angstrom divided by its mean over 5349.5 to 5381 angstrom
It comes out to 1.0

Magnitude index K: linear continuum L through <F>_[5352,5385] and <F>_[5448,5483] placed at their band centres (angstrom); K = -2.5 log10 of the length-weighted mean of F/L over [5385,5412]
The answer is 0.051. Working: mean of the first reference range 47.9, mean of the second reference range 46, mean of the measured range 45.1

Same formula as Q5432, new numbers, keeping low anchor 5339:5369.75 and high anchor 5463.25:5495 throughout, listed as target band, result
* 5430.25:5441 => 0.16 angstrom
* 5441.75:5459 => 0.15 angstrom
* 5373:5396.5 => 0.12 angstrom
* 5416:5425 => -0.04 angstrom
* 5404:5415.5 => 0.58 angstrom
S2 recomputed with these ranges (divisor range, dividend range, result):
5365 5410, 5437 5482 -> 1.03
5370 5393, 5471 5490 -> 1.00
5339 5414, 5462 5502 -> 1.04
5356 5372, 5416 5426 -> 1.00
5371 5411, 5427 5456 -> 1.02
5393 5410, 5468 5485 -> 1.05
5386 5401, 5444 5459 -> 1.03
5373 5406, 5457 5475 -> 1.04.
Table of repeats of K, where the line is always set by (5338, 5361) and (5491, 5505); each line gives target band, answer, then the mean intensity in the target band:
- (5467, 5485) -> 0.040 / 45.6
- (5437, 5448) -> 0.026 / 46.3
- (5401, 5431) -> 0.045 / 45.5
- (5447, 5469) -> 0.021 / 46.5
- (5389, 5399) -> 0.049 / 45.4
